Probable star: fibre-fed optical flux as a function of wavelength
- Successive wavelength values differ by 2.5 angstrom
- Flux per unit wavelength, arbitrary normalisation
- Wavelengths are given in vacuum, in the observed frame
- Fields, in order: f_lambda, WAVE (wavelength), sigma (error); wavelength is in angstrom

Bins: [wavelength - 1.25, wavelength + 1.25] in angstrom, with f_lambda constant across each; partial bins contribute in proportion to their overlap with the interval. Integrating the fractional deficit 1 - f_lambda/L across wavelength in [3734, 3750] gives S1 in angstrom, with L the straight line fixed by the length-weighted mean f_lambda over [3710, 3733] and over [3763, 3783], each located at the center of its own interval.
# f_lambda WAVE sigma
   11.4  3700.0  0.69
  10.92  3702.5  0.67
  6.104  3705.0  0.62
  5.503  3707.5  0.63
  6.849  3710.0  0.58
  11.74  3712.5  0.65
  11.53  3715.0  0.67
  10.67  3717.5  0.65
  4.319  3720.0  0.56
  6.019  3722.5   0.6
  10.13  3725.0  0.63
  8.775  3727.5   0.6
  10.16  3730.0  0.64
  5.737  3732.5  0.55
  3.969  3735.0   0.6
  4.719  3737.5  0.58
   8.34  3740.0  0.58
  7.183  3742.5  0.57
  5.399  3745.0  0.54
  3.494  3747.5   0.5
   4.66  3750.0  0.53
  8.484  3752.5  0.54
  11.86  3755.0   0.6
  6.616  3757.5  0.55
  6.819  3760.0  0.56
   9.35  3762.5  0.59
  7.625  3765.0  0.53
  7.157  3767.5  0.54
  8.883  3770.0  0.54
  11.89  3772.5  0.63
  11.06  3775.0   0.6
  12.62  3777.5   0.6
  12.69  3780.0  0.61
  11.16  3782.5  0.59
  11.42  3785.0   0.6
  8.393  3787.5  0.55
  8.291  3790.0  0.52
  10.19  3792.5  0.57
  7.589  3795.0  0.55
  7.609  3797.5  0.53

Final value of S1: 6.7 angstrom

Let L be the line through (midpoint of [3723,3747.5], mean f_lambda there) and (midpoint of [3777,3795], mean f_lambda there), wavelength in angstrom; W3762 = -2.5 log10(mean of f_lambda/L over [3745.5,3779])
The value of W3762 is 0.05 mag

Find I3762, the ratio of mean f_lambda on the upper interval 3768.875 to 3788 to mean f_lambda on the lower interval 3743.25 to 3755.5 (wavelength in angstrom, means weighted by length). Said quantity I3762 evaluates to 1.7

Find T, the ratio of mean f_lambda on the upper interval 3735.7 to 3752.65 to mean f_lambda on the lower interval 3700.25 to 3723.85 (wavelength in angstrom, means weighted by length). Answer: 0.7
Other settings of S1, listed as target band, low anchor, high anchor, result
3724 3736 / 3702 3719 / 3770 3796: 2.0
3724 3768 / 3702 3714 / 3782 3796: 7.6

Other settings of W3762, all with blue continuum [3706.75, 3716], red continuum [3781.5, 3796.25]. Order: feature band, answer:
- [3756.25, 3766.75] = 0.224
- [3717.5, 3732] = 0.139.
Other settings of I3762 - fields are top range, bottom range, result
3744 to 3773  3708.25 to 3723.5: 0.90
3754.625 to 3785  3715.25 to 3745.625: 1.35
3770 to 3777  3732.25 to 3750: 2.03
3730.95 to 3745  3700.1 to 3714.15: 0.70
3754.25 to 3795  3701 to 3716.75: 1.09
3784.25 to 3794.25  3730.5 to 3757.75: 1.44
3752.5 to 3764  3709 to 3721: 0.94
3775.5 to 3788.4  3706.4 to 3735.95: 1.41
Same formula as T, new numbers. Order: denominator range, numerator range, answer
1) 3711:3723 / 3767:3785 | 1.22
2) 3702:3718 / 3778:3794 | 1.17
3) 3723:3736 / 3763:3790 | 1.32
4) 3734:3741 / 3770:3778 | 2.01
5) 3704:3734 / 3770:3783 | 1.43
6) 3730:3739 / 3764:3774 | 1.59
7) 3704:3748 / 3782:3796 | 1.29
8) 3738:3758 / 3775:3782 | 1.76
